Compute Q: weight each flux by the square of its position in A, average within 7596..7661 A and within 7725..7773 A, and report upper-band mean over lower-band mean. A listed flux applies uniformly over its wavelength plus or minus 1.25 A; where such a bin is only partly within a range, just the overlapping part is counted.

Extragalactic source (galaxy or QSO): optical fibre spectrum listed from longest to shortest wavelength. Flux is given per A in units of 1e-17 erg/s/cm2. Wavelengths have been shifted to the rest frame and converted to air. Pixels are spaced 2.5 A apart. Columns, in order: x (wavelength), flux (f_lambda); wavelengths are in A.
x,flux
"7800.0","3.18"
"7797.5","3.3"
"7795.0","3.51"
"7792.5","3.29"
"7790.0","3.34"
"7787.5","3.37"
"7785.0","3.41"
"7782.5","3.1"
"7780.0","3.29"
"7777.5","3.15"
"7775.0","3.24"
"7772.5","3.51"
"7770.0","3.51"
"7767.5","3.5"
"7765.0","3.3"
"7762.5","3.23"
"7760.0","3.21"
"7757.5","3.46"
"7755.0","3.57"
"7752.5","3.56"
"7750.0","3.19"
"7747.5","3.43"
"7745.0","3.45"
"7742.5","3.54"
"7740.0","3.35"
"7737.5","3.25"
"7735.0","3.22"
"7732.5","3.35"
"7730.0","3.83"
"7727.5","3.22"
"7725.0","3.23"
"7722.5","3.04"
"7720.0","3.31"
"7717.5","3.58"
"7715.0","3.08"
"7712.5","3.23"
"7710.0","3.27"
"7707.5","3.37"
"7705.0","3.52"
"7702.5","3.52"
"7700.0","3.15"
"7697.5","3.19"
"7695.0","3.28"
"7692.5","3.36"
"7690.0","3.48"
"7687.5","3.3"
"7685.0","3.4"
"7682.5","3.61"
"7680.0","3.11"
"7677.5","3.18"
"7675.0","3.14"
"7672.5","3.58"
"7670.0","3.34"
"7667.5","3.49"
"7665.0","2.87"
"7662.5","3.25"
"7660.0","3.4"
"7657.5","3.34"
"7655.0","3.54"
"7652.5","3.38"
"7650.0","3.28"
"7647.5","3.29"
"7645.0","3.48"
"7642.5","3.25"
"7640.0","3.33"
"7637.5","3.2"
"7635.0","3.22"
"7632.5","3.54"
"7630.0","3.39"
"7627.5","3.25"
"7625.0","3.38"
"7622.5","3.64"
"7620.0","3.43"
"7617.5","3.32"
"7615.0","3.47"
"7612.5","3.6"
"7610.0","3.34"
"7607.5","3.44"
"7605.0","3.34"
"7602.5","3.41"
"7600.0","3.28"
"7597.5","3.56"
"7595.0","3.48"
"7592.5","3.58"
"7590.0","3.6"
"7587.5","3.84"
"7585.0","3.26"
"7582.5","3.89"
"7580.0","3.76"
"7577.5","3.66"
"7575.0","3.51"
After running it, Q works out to 1.03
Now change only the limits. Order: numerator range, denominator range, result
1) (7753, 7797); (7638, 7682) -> 1.04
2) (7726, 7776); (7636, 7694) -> 1.04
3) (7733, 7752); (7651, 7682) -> 1.03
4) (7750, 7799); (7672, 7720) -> 1.03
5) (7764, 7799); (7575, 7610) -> 0.99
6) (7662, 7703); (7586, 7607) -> 0.96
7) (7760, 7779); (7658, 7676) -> 1.04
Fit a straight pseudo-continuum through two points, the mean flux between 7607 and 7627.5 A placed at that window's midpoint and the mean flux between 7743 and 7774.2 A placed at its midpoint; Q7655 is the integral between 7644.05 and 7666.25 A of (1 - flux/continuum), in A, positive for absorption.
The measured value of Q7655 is 0.8 A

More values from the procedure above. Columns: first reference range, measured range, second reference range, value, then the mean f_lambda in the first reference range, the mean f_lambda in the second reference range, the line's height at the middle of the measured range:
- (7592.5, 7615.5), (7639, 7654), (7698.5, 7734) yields 0.3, 3.44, 3.33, 3.4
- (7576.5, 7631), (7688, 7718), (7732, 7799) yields 0.7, 3.5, 3.36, 3.41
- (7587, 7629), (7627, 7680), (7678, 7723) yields 1.2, 3.46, 3.32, 3.39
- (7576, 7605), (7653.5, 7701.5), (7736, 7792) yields 2.0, 3.56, 3.36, 3.46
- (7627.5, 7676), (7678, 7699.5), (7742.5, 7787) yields 0.1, 3.33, 3.36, 3.34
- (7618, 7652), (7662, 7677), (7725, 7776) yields 0.4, 3.36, 3.39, 3.37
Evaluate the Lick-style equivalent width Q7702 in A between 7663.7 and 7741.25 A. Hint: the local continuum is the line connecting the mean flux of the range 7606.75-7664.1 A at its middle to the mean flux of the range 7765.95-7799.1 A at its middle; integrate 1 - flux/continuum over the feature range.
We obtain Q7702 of 1.0 A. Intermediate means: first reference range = 3.38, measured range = 3.32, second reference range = 3.35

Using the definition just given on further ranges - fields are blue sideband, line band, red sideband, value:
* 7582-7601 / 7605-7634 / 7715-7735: 0.6 A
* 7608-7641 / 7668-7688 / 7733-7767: 0.3 A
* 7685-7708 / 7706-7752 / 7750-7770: 0.6 A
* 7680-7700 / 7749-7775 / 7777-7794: -0.8 A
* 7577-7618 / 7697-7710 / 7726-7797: 0.3 A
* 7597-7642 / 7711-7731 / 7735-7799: 0.4 A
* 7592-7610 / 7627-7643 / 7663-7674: 0.2 A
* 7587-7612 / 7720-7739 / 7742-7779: 0.5 A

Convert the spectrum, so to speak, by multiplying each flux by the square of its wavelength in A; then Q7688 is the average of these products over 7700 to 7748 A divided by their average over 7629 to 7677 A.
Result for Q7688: 1.03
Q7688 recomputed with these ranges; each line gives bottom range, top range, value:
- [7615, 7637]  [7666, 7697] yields 1.00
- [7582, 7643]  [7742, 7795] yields 1.02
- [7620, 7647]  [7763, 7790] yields 1.03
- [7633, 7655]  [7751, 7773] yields 1.06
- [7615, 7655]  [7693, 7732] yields 1.01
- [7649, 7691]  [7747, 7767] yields 1.03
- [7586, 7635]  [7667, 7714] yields 0.99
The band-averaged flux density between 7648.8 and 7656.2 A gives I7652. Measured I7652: 3.4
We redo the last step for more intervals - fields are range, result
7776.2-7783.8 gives 3.18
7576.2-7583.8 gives 3.76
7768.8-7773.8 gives 3.51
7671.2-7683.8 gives 3.32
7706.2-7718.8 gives 3.31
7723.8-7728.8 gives 3.23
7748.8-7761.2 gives 3.4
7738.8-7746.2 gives 3.45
